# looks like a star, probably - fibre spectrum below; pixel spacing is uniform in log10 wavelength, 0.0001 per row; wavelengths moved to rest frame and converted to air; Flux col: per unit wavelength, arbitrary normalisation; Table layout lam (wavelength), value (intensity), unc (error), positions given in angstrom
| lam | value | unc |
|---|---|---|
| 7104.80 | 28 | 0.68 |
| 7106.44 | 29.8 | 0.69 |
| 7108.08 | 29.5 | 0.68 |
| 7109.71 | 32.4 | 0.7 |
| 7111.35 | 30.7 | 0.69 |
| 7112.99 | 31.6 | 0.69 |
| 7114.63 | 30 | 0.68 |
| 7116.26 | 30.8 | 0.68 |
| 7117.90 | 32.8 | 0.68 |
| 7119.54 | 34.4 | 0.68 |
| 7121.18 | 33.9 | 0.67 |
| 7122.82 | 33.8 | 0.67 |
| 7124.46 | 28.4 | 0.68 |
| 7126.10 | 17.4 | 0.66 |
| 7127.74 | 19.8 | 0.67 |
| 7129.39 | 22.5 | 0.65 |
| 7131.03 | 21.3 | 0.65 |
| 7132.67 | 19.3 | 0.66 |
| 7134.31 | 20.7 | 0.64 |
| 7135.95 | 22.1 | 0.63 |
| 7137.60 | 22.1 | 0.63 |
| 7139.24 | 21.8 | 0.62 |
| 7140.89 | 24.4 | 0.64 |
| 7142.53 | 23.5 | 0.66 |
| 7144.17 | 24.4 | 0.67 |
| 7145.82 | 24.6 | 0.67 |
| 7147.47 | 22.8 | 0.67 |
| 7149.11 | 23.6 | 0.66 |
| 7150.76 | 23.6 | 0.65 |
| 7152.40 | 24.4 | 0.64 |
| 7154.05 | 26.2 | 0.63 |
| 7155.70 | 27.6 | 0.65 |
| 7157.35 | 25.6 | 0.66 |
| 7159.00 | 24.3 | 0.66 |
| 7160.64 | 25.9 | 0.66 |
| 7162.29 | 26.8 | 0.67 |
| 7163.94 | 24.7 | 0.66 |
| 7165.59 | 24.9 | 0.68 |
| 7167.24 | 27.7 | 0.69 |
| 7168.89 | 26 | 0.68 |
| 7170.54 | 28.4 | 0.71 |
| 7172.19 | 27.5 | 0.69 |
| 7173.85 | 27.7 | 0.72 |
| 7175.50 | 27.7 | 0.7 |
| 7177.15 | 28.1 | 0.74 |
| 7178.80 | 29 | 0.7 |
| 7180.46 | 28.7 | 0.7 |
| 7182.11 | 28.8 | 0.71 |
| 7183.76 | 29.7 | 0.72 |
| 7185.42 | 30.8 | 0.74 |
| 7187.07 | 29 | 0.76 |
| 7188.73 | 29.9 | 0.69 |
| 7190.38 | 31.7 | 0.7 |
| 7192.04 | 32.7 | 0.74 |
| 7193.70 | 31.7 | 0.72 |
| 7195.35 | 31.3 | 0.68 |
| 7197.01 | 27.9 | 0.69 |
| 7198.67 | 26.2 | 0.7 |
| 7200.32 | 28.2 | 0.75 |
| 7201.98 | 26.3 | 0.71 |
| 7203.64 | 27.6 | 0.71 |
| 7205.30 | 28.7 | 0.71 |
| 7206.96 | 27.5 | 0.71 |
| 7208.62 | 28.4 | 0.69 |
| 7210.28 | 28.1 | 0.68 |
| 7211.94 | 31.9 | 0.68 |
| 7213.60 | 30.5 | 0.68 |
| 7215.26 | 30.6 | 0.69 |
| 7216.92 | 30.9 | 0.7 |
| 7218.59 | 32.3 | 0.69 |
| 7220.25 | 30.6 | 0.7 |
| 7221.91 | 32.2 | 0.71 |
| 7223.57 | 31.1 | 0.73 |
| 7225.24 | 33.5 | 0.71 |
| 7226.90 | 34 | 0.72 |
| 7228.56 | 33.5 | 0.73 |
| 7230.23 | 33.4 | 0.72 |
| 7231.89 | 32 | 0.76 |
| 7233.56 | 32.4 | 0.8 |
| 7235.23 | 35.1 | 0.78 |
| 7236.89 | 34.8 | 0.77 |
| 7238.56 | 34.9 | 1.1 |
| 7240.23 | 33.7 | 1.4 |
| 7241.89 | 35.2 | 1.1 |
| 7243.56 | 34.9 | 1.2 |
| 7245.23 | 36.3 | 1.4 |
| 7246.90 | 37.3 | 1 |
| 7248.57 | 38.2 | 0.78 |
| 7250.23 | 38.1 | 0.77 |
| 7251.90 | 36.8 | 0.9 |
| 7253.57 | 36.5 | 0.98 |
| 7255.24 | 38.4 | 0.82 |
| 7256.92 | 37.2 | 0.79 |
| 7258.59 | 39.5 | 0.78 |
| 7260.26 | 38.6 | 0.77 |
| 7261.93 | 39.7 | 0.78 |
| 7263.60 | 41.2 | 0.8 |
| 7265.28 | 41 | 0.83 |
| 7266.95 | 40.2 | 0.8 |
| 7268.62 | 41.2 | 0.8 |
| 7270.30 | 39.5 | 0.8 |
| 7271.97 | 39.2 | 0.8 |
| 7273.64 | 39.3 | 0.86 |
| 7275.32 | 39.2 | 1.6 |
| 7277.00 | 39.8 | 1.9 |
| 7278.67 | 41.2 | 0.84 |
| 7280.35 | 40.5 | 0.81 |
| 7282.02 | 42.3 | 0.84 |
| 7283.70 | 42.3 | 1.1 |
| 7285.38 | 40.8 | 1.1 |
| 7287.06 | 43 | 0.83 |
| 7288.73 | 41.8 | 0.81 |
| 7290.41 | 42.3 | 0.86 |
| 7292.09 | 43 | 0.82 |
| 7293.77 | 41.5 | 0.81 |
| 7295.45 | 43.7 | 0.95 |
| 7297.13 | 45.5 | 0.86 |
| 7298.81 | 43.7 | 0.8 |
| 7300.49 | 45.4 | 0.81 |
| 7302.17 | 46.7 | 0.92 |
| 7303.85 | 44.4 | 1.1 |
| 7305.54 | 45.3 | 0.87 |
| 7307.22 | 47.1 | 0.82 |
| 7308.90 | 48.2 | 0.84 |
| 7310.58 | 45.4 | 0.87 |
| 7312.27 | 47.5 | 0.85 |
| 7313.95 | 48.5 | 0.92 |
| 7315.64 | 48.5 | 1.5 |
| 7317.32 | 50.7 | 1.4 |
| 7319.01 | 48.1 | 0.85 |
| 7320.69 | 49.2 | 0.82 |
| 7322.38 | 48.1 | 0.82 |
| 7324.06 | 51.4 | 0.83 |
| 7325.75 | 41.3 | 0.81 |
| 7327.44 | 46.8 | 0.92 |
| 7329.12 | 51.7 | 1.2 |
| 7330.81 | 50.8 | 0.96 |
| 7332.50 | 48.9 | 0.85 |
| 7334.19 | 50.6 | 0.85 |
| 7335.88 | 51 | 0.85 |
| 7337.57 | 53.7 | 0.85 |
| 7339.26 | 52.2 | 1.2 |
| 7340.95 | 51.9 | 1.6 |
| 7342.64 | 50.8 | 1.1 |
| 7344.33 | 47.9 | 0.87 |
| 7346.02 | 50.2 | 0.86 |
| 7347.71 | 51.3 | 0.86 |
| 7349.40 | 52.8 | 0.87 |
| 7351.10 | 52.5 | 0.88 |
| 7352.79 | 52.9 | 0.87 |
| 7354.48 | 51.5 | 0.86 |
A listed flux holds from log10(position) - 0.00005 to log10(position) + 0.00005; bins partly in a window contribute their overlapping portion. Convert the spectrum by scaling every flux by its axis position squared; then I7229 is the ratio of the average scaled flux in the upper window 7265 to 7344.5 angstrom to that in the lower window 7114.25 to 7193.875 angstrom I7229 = 1.79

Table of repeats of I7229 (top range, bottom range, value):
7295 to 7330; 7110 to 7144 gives 1.90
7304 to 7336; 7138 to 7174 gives 2.00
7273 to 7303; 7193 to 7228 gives 1.44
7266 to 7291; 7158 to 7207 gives 1.49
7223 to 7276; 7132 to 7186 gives 1.48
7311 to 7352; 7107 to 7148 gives 2.01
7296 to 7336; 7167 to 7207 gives 1.71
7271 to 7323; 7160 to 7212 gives 1.61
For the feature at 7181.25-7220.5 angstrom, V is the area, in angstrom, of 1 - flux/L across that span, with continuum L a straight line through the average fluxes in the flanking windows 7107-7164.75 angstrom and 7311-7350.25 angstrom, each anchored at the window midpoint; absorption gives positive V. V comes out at 4.9 angstrom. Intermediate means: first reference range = 25.9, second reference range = 49.7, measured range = 29.6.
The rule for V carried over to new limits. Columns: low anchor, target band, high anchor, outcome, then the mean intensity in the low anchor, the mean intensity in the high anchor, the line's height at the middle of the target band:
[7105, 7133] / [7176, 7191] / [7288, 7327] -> 2.1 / 28.3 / 46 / 34.3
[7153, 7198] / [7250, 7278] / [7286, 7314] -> 0.5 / 28.1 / 44.8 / 39.9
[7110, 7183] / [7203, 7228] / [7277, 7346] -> 3.0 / 26.2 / 46.6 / 34.7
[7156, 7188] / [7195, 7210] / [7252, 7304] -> 1.7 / 27.4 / 41.1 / 31.4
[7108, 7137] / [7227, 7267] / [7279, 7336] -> 3.4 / 27.2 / 46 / 39.8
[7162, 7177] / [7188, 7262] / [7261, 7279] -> 3.0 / 26.9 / 40.1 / 34.2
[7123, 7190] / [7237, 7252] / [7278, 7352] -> 0.6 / 25.4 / 47.1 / 37.4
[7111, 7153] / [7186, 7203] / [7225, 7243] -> 0.6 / 25.5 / 33.9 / 30.7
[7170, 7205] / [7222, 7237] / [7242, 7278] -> 0.6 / 29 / 38.6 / 34.6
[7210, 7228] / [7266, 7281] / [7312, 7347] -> 0.2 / 31.6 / 49.6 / 40.4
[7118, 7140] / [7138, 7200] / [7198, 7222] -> 0.0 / 24.7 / 29.3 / 27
